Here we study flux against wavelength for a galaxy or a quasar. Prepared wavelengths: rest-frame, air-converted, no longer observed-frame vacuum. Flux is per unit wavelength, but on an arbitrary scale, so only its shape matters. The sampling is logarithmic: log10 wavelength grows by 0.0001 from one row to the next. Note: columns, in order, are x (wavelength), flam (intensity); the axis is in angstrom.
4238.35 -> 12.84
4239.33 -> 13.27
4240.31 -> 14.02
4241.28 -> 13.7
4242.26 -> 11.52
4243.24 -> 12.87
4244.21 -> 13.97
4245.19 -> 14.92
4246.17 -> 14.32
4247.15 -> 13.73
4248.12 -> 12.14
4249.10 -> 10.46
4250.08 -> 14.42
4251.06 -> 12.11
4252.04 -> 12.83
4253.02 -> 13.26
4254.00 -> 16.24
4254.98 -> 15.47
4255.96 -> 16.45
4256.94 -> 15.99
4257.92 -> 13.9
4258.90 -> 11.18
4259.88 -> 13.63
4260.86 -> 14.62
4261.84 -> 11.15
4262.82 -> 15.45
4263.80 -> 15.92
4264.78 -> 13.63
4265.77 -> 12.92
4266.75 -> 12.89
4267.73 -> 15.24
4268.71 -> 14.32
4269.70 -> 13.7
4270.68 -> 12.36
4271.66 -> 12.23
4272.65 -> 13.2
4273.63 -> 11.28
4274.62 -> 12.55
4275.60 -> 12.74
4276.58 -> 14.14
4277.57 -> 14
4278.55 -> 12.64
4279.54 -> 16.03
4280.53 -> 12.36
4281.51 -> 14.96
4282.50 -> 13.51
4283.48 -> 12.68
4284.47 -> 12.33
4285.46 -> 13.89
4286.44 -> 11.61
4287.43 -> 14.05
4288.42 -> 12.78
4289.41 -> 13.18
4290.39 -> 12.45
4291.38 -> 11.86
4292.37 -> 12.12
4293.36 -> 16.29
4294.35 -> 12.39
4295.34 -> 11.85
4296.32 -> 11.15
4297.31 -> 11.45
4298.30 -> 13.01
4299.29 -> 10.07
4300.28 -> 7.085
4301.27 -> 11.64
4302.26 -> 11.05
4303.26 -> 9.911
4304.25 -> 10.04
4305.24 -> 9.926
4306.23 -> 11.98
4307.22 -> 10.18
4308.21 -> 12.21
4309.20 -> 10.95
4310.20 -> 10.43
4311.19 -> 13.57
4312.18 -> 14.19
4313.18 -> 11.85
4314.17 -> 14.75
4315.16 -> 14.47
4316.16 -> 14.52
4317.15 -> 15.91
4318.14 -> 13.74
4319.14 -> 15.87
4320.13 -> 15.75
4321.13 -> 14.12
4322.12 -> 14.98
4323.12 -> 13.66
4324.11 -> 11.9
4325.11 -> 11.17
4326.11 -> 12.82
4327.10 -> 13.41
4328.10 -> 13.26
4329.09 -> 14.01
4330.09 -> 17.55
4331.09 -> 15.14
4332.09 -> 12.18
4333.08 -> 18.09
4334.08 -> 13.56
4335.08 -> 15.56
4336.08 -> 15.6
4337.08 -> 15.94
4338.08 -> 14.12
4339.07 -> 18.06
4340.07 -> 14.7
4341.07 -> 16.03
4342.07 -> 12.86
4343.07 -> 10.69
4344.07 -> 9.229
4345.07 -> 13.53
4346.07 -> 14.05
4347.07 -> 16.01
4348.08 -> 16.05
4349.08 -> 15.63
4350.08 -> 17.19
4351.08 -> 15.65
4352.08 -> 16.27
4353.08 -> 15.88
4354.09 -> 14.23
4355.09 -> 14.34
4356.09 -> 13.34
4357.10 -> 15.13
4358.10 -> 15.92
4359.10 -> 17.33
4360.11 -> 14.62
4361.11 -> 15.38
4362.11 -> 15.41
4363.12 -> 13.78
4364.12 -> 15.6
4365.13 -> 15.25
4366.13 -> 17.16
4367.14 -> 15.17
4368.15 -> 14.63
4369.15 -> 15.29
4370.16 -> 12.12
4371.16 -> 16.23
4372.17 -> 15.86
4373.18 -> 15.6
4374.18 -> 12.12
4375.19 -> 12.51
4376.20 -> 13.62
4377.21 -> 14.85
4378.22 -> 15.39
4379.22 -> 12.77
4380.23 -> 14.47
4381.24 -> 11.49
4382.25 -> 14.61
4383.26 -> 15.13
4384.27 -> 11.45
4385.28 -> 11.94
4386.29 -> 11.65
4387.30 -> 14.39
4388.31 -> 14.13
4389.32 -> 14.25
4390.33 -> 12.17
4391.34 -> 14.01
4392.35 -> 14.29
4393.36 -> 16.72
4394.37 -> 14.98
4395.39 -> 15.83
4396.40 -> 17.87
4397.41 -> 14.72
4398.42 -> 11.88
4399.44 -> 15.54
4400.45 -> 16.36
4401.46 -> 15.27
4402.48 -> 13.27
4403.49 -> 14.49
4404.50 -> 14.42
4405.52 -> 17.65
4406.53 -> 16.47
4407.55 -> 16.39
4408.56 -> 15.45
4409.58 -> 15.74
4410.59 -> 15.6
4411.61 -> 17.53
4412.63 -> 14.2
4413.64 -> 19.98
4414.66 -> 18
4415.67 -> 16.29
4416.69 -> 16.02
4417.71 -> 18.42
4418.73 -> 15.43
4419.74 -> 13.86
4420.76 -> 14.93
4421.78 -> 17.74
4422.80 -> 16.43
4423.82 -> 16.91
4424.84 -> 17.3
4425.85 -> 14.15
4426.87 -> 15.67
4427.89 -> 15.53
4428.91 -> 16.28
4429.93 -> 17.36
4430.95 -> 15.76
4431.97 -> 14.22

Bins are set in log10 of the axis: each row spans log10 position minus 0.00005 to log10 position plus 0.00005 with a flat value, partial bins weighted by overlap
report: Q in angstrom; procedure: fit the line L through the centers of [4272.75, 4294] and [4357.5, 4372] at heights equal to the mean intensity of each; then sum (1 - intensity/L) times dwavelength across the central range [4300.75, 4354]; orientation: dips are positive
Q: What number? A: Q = 2.0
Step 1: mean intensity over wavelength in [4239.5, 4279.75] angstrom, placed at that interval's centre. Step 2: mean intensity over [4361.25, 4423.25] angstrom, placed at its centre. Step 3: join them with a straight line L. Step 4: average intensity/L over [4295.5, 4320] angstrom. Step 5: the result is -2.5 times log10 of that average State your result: 0.16 mag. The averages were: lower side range 13.6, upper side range 15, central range 12.1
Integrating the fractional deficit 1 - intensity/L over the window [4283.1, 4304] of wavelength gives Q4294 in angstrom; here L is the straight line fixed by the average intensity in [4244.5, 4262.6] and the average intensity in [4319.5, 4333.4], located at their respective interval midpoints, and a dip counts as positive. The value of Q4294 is 2.9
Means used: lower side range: 13.7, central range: 12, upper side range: 14.1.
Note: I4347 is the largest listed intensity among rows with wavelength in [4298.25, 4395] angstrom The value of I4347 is 18.09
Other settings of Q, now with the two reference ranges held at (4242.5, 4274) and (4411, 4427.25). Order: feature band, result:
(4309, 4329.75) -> 1.48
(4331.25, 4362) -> 0.53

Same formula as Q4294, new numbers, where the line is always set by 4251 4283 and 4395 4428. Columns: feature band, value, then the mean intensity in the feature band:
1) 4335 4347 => 0.5 angstrom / 14.2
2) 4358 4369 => -0.2 angstrom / 15.5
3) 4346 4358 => -0.3 angstrom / 15.4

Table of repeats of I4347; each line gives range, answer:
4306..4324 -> 15.91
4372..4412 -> 17.87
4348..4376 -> 17.33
